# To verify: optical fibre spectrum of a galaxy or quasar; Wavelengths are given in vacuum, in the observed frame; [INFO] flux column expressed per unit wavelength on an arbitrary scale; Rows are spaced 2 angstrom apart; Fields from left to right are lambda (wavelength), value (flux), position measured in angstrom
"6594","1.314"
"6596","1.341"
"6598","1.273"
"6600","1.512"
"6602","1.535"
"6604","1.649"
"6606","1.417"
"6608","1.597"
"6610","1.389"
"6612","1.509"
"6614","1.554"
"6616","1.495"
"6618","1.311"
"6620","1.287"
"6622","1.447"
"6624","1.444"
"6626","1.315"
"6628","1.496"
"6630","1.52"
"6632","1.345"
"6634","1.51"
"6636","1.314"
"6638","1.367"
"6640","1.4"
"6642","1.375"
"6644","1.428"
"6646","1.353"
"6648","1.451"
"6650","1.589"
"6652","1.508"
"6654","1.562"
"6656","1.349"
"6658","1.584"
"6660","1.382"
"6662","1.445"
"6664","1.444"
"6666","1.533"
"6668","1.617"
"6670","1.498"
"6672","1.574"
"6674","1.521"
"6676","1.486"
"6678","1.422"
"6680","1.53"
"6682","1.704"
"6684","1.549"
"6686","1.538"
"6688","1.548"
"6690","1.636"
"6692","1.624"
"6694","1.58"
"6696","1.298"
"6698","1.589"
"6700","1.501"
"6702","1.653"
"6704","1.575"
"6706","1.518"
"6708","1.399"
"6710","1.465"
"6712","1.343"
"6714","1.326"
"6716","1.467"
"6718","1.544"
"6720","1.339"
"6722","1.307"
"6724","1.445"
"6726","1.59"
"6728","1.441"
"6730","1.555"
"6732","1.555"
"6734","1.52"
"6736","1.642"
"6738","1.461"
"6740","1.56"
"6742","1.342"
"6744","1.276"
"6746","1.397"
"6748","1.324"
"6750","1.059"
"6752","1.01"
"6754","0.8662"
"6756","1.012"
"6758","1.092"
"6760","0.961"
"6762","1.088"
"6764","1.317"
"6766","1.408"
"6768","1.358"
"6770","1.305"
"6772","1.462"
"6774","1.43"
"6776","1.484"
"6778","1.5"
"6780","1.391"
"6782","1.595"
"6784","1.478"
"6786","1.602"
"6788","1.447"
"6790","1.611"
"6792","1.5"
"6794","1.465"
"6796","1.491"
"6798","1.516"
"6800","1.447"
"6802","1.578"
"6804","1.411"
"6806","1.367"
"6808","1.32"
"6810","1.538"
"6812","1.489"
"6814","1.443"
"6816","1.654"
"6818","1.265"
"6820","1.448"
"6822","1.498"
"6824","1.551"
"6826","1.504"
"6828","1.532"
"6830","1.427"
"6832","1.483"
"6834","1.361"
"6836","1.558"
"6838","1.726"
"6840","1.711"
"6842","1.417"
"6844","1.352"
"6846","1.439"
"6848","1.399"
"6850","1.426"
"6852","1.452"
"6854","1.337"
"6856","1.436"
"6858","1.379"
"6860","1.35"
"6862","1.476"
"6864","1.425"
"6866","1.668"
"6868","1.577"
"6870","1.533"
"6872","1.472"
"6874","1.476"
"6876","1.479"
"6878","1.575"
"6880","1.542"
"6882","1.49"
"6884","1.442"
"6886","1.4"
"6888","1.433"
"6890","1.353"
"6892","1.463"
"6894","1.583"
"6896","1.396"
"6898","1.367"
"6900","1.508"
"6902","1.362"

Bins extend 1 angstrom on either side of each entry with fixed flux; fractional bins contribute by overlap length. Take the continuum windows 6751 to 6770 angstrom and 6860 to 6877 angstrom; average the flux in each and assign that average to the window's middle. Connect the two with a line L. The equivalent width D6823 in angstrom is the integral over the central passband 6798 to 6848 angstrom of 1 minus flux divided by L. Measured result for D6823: -4.9 angstrom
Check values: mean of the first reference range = 1.13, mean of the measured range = 1.48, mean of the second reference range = 1.5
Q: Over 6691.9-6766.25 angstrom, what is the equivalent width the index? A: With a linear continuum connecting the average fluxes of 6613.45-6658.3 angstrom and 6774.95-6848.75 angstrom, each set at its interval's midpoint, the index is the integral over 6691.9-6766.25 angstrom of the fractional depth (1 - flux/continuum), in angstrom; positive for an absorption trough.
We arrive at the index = 4.2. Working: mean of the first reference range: 1.43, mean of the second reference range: 1.49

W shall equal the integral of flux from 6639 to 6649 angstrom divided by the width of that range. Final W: 1.4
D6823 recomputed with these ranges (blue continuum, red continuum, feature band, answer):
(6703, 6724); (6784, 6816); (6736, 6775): 5.3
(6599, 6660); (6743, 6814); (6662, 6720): -4.0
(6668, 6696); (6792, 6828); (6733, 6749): 0.8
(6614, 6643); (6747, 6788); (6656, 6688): -3.4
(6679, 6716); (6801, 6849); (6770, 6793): 0.0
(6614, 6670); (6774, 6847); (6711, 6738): 0.0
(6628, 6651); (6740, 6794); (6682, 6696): -1.8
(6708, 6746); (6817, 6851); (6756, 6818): 2.1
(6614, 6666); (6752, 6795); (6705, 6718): -0.4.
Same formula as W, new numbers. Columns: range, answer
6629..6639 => 1.41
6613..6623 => 1.42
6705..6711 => 1.46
